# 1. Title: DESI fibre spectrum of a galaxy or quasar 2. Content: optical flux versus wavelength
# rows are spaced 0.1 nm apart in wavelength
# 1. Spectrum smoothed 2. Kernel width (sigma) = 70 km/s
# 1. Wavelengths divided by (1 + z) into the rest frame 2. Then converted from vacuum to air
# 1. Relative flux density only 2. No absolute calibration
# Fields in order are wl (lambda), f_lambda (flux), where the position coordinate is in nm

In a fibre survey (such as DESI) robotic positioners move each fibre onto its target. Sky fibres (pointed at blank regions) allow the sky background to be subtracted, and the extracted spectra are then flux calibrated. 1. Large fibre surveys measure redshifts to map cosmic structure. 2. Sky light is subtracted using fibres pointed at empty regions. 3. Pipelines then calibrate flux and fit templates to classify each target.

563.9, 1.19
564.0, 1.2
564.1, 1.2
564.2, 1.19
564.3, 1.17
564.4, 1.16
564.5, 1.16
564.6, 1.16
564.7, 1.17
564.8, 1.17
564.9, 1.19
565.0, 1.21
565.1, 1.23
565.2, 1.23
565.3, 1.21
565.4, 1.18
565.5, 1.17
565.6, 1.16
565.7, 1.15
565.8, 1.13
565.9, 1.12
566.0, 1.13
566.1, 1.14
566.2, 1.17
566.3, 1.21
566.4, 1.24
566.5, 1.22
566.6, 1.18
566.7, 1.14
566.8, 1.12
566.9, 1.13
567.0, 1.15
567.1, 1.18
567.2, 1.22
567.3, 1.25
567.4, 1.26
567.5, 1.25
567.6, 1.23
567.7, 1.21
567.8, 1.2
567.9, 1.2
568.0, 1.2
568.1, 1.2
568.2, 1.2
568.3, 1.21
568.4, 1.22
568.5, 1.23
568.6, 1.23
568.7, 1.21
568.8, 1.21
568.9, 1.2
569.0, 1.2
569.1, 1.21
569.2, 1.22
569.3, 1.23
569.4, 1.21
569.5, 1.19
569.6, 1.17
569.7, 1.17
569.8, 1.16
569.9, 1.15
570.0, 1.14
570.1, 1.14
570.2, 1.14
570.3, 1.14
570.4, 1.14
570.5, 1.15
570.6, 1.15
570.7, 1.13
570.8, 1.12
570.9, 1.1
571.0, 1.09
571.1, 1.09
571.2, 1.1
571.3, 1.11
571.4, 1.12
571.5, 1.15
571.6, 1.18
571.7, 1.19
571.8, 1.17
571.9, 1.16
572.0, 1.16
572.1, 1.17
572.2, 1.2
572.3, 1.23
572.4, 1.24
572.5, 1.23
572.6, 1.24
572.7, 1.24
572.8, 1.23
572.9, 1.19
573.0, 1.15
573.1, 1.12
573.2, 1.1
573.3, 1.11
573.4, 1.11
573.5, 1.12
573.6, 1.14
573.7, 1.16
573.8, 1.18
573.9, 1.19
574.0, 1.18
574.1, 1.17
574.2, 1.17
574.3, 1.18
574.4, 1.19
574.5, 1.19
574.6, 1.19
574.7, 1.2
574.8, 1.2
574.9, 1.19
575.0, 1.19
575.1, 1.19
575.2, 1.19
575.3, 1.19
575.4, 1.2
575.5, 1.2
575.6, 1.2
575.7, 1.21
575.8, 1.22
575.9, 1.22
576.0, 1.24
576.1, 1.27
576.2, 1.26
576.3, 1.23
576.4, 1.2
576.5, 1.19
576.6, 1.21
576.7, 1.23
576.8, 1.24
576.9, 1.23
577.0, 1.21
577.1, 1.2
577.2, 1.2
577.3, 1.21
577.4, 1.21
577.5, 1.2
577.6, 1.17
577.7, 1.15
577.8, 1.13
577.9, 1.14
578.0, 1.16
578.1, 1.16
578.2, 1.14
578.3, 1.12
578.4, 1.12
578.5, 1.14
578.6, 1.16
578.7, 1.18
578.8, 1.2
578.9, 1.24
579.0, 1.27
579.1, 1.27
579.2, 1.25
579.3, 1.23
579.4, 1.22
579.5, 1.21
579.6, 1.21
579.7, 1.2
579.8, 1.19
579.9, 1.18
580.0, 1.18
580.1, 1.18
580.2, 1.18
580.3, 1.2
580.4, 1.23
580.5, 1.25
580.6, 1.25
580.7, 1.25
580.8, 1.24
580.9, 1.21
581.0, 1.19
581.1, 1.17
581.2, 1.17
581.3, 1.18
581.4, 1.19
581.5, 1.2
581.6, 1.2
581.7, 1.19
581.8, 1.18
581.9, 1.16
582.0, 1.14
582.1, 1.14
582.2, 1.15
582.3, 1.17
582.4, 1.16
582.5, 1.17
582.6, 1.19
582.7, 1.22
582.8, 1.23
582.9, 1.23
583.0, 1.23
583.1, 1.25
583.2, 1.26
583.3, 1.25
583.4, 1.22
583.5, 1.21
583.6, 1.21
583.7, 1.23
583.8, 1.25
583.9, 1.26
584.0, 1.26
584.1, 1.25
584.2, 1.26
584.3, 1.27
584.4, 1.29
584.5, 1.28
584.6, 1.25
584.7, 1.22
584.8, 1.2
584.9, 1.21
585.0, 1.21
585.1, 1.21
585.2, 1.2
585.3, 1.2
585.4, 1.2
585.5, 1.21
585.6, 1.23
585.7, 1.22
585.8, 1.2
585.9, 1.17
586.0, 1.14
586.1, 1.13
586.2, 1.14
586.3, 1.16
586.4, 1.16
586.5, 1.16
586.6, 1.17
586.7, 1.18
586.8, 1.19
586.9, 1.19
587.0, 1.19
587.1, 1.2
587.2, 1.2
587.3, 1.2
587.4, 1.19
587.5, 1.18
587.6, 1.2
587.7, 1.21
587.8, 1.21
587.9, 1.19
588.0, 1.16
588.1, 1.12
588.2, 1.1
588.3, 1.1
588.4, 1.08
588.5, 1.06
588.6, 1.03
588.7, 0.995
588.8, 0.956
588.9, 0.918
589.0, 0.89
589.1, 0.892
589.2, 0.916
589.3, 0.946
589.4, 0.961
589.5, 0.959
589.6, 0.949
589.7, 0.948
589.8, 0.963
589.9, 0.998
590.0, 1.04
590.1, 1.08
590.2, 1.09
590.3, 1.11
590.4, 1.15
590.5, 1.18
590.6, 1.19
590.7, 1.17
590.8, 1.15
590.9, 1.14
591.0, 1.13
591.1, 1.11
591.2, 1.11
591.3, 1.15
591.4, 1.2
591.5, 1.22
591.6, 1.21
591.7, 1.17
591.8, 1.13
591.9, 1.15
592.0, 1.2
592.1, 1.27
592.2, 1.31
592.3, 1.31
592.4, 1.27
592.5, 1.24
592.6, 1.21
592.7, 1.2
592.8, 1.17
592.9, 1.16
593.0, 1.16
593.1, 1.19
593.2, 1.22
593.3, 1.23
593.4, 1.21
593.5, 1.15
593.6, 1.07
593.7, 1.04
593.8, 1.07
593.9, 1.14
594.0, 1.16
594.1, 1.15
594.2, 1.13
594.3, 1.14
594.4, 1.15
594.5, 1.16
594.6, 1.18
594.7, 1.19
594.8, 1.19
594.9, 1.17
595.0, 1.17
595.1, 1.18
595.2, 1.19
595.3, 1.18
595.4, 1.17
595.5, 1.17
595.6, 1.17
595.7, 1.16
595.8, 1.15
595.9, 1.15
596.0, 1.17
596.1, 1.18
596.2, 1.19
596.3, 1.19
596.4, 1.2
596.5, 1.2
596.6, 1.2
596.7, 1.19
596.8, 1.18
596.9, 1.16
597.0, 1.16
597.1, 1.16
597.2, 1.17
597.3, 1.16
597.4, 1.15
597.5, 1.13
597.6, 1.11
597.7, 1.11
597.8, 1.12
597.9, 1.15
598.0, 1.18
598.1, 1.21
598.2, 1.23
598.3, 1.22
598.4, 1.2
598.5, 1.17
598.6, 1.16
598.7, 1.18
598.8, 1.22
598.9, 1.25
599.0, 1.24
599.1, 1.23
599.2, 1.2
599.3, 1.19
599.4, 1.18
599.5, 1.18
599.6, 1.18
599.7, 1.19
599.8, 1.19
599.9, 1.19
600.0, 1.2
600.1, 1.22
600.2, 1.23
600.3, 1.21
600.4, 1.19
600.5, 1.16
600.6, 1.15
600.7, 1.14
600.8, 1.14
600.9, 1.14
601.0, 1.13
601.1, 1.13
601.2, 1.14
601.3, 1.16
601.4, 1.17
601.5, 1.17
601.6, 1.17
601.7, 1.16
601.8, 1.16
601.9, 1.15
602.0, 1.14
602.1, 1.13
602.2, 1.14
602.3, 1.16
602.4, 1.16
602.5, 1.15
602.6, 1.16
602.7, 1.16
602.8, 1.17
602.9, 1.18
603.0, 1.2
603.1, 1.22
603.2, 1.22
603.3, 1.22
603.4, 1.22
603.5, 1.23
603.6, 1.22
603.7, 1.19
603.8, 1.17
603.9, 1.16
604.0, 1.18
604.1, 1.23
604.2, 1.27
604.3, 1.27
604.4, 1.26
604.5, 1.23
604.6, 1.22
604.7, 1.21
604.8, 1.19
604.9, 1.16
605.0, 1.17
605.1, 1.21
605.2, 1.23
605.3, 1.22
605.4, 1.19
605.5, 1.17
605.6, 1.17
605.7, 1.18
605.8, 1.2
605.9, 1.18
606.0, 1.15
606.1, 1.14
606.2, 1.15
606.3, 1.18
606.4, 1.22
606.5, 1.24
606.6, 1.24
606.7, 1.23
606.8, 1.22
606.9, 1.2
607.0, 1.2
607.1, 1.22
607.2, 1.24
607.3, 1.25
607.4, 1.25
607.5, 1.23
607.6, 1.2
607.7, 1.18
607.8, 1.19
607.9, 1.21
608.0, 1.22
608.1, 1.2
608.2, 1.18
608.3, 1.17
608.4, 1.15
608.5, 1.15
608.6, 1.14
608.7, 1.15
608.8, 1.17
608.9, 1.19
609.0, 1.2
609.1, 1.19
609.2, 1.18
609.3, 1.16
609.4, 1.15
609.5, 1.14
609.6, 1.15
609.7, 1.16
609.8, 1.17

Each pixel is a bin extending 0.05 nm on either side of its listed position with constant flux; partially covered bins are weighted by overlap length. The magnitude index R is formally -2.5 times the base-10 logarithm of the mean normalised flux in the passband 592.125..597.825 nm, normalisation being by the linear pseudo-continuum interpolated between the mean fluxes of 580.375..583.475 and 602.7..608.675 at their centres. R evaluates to 0.03 mag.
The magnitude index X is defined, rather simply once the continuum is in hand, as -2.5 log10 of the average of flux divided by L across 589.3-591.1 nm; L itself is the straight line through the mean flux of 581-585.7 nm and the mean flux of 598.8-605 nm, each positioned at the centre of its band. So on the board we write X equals 0.13 mag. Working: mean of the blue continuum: 1.21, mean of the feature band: 1.07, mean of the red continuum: 1.19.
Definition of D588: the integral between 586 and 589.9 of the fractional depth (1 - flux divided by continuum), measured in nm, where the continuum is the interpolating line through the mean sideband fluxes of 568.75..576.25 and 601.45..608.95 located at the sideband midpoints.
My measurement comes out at 0.31 nm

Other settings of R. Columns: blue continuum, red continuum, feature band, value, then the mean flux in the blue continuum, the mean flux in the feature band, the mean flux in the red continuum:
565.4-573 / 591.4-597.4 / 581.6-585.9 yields -0.033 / 1.18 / 1.22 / 1.18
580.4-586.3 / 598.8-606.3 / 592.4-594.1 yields 0.028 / 1.21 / 1.17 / 1.19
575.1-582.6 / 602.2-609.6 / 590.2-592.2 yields 0.026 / 1.2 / 1.17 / 1.19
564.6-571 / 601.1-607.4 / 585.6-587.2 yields 0.010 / 1.18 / 1.18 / 1.19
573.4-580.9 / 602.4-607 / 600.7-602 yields 0.044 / 1.2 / 1.15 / 1.2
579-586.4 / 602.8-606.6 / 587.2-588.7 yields 0.060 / 1.21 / 1.14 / 1.2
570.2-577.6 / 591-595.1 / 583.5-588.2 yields -0.023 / 1.18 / 1.2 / 1.18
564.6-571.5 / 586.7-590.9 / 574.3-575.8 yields -0.046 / 1.18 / 1.2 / 1.09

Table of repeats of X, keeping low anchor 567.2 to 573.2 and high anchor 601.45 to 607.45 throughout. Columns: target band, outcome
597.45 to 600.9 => 0.01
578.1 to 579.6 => -0.01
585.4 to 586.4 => 0.01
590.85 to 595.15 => 0.01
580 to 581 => -0.03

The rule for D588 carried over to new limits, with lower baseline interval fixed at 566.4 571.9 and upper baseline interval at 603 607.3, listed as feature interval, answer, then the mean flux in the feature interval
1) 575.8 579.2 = -0.04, 1.2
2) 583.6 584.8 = -0.06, 1.25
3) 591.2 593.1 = -0.01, 1.2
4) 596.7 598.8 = 0.06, 1.17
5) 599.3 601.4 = 0.05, 1.17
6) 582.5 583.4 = -0.03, 1.23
